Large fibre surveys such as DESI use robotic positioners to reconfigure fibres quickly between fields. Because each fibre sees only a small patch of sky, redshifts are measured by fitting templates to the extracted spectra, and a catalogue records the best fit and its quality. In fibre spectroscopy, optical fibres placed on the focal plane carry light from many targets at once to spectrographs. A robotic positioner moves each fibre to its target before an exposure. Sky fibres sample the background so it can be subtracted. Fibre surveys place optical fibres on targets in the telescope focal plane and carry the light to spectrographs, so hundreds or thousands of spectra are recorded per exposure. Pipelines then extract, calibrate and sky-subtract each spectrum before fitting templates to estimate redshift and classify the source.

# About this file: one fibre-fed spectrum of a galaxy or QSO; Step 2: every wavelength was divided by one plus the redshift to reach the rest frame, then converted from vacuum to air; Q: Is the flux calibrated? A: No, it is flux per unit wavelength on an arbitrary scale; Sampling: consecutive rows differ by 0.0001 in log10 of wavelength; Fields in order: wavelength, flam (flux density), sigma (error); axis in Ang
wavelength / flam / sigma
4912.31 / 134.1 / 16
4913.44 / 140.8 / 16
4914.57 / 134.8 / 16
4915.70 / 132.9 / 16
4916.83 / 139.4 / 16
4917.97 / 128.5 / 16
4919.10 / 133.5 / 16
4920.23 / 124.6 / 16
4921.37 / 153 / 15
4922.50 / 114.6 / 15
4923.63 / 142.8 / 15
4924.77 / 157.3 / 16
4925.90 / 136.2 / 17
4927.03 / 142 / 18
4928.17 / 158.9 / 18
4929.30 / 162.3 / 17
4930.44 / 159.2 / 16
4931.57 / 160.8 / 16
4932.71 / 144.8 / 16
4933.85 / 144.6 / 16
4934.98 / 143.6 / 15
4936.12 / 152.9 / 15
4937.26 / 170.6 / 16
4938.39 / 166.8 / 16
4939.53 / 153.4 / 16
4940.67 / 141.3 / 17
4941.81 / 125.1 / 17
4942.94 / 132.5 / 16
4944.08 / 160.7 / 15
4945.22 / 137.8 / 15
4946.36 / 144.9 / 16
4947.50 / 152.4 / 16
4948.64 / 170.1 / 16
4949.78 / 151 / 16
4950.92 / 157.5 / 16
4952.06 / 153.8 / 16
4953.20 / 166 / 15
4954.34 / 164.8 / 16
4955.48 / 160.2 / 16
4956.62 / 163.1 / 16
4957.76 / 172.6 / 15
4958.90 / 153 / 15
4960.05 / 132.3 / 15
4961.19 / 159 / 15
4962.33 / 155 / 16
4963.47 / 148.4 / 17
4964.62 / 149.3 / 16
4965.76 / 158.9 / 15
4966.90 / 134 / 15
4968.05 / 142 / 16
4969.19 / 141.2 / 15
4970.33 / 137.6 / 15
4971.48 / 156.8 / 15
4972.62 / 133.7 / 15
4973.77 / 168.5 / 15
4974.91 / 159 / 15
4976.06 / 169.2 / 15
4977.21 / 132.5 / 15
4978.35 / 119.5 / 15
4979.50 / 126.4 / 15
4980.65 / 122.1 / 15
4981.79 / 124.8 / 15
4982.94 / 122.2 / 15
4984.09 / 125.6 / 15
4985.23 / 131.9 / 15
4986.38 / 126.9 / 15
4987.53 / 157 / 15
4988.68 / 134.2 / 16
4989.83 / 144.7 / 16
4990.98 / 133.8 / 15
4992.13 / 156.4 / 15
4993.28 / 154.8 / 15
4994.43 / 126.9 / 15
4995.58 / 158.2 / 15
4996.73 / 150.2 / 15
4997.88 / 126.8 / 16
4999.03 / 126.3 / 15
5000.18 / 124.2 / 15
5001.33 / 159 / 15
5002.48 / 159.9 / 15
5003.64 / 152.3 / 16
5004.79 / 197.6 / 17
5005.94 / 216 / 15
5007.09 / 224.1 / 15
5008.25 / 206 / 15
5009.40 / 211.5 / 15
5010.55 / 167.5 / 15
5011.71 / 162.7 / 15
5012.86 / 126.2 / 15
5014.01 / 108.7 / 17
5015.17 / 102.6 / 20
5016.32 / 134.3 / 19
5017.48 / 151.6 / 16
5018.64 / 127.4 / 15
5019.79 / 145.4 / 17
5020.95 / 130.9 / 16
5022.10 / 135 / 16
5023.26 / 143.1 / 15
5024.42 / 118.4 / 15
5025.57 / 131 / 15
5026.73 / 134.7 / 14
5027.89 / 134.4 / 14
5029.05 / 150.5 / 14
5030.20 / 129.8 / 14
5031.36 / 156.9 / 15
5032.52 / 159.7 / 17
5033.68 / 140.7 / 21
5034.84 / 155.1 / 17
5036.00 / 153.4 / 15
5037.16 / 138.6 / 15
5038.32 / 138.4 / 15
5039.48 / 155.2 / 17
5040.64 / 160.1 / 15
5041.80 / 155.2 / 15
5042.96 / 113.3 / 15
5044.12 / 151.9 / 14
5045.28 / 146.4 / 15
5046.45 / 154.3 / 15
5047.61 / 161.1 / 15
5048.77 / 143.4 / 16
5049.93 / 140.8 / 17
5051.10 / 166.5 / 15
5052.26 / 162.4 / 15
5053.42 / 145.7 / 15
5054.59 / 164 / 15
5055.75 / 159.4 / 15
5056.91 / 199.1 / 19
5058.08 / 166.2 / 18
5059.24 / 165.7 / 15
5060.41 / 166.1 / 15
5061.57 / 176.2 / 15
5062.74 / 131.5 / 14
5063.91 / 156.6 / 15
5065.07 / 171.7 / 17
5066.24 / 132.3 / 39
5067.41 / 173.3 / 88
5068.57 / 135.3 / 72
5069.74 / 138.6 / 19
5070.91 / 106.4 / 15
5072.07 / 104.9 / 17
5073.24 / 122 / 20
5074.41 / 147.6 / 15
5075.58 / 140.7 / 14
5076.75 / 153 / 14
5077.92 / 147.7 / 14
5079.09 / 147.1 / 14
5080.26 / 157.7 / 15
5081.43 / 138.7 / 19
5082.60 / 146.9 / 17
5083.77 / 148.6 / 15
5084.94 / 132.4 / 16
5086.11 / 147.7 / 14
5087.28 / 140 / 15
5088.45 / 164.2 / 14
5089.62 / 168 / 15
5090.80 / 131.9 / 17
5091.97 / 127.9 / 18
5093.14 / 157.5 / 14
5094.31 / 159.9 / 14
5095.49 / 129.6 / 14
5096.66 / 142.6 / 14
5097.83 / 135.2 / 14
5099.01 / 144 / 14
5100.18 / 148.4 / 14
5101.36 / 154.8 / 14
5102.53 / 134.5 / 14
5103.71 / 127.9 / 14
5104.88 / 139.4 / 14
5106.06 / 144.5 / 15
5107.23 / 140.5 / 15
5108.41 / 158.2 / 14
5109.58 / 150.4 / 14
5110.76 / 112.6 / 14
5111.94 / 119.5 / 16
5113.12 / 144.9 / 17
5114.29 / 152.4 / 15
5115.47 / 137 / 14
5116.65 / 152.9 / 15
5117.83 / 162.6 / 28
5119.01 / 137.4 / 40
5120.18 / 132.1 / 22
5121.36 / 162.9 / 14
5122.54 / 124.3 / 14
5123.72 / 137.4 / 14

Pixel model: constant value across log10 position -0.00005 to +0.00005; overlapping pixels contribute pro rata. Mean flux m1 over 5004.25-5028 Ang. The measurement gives 153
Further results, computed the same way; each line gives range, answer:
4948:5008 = 150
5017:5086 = 147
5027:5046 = 146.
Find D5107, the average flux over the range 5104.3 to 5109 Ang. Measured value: 146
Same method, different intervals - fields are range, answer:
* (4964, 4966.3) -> 154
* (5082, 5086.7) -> 144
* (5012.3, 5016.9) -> 118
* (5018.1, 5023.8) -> 136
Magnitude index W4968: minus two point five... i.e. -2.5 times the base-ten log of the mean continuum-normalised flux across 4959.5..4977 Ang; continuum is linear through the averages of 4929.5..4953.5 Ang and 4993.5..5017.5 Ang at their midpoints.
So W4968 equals 0.03 mag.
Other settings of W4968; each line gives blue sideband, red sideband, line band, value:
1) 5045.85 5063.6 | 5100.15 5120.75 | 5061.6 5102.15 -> 0.050 mag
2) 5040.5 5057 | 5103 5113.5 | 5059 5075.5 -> 0.032 mag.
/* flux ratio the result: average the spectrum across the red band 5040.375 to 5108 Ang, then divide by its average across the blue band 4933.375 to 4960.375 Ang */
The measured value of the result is 1.0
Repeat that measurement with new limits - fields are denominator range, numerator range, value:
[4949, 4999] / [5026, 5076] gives 1.02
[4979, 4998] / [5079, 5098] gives 1.07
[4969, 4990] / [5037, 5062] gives 1.13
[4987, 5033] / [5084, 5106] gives 0.96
